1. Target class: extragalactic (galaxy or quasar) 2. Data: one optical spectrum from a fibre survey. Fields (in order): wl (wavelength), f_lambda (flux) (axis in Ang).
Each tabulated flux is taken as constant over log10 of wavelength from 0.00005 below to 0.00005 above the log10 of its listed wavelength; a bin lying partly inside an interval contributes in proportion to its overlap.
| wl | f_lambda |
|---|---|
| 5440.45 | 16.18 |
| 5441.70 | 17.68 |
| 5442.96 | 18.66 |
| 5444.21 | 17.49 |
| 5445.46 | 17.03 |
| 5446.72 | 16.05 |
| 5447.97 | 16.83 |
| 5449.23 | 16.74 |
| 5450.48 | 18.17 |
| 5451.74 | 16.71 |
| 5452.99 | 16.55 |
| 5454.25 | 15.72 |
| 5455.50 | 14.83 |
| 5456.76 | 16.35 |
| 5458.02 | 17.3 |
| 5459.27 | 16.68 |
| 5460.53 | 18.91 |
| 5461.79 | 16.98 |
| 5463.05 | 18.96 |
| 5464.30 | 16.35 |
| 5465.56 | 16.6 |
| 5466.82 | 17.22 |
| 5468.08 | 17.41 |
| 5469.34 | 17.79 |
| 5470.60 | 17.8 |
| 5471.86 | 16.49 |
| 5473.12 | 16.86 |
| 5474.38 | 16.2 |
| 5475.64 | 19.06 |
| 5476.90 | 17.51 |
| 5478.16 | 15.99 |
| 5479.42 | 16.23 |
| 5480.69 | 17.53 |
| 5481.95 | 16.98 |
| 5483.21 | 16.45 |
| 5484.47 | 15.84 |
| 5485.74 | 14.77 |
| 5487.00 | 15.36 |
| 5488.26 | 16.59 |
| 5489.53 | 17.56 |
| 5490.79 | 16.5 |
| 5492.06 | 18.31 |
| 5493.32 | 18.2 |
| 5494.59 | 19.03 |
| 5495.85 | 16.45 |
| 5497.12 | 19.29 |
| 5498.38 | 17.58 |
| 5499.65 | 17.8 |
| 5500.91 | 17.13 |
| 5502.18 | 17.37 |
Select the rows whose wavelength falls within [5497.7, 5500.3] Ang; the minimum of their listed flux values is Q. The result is 17.58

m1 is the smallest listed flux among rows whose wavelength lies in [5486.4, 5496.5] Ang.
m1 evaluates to 15.36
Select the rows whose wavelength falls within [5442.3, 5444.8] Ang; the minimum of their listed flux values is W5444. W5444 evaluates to 17.49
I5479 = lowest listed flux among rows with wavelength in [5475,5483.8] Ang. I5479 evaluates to 15.99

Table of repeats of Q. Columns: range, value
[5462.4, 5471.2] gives 16.35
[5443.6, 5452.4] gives 16.05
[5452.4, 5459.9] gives 14.83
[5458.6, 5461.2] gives 16.68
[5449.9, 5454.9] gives 15.72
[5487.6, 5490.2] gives 16.59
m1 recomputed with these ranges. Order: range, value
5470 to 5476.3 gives 16.2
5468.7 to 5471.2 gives 17.79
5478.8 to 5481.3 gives 16.23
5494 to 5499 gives 16.45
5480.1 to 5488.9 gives 14.77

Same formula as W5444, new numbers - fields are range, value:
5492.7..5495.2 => 18.2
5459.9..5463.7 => 16.98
